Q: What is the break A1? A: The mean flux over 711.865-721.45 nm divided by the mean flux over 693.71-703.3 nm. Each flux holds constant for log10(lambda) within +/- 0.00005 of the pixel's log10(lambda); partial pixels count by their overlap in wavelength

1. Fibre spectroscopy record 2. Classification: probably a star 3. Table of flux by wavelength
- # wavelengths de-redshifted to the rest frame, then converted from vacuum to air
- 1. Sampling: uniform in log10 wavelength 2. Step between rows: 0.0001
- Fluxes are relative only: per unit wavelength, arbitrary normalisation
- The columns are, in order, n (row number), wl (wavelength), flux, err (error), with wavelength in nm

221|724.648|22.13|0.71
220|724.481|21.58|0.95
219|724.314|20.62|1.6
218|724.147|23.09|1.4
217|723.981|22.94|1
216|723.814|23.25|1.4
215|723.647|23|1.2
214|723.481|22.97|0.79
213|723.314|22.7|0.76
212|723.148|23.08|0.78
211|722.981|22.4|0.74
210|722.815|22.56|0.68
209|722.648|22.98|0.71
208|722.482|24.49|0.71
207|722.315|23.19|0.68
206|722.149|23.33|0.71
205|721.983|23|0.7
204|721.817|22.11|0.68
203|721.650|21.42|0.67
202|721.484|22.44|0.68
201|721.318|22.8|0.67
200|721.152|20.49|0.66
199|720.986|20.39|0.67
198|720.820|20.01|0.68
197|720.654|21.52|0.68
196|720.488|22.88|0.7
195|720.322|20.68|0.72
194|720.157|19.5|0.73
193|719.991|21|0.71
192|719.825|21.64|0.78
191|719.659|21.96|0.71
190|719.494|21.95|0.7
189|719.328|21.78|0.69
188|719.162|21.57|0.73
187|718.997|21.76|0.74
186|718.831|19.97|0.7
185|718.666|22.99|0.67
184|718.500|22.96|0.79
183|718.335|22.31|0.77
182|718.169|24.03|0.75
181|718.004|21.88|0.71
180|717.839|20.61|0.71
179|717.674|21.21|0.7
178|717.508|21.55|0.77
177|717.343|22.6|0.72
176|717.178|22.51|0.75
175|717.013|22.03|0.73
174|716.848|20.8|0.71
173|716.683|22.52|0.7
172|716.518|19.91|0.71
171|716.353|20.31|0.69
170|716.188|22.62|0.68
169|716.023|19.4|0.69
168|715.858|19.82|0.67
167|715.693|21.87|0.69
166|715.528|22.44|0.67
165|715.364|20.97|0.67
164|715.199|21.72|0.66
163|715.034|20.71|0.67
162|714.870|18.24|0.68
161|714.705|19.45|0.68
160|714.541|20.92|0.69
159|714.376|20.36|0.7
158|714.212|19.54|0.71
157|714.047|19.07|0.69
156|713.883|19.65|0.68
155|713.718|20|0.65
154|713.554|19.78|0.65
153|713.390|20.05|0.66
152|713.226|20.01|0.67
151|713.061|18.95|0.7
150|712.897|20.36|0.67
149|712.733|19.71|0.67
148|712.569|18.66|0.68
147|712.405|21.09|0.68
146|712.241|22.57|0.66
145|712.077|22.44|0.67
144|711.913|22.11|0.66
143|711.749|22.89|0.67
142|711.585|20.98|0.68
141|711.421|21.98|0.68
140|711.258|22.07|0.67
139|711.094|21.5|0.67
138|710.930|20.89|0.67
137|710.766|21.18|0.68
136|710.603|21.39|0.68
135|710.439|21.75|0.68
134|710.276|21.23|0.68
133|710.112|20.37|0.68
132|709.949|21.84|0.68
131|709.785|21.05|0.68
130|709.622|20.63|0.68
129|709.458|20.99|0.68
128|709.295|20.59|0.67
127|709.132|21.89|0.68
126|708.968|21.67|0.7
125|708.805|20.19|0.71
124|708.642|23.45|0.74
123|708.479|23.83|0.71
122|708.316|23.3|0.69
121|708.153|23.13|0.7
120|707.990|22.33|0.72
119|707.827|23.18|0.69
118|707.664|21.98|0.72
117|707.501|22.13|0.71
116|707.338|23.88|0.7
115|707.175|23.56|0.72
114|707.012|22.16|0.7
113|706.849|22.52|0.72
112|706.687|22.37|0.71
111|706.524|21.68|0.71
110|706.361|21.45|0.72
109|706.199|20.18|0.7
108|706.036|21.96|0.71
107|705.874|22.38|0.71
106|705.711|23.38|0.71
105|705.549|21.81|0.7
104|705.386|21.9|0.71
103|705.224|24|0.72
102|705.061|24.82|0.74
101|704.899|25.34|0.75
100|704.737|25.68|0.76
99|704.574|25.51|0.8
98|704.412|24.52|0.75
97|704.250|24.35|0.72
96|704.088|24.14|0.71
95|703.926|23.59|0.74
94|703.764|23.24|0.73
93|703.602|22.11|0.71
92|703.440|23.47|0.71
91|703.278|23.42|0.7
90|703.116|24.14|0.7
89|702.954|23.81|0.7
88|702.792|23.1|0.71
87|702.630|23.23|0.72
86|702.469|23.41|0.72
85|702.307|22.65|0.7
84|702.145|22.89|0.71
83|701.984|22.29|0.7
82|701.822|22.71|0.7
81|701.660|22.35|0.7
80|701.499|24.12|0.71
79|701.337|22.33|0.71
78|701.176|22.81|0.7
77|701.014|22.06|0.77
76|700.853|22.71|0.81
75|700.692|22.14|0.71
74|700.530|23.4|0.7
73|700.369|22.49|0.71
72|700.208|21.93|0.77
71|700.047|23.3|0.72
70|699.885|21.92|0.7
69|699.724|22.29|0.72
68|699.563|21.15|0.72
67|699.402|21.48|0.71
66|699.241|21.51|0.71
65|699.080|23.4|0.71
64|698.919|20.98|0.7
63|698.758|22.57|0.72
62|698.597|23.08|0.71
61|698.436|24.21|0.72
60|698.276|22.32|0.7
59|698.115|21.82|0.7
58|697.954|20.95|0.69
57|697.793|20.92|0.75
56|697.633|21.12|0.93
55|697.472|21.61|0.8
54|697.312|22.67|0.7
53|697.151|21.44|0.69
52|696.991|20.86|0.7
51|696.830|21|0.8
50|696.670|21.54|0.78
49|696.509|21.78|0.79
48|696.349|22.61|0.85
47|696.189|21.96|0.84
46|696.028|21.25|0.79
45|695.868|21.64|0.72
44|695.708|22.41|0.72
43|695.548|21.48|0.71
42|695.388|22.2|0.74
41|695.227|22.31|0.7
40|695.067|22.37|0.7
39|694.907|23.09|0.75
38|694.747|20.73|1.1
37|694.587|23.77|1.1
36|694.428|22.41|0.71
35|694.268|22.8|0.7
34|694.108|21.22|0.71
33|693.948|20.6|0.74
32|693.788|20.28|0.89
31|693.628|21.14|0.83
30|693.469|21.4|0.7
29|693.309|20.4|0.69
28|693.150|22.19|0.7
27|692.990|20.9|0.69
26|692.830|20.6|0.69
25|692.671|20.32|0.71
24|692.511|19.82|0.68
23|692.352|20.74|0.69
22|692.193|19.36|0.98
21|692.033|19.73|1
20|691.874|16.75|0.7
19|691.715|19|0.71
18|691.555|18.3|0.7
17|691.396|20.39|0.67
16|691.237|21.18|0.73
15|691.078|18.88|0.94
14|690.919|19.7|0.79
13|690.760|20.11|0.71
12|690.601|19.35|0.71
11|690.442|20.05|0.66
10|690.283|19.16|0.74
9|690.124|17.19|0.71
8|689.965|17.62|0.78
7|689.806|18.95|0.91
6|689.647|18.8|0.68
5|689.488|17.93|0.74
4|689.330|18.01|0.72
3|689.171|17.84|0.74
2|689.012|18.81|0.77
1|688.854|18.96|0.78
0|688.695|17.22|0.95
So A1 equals 0.9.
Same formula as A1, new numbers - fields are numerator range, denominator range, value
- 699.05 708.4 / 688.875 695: 1.15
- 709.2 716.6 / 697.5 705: 0.91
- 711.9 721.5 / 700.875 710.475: 0.93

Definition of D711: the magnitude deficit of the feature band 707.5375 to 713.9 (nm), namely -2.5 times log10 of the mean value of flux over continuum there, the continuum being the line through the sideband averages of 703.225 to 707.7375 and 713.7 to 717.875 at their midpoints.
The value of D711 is 0.03 mag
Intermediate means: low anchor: 23.1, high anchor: 20.8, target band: 21.3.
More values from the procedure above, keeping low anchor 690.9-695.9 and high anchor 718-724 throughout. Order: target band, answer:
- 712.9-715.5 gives 0.09 mag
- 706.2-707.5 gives -0.04 mag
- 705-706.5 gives -0.05 mag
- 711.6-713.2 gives 0.04 mag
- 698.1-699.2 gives -0.07 mag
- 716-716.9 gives 0.05 mag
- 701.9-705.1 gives -0.12 mag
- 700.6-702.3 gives -0.07 mag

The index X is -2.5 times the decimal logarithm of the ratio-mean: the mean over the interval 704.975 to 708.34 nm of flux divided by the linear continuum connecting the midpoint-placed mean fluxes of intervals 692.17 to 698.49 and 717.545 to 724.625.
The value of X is -0.038 mag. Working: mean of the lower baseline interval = 21.6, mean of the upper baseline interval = 22.1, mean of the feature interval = 22.6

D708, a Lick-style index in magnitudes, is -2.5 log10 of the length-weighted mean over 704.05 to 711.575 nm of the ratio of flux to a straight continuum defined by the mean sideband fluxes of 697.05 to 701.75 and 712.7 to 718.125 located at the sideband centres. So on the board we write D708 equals -0.05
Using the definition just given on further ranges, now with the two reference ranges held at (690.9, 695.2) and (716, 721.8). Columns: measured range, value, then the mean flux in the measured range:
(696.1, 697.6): -0.04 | 21.7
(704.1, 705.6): -0.15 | 24.3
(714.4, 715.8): 0.04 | 20.8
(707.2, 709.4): -0.06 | 22.4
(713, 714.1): 0.09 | 19.7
